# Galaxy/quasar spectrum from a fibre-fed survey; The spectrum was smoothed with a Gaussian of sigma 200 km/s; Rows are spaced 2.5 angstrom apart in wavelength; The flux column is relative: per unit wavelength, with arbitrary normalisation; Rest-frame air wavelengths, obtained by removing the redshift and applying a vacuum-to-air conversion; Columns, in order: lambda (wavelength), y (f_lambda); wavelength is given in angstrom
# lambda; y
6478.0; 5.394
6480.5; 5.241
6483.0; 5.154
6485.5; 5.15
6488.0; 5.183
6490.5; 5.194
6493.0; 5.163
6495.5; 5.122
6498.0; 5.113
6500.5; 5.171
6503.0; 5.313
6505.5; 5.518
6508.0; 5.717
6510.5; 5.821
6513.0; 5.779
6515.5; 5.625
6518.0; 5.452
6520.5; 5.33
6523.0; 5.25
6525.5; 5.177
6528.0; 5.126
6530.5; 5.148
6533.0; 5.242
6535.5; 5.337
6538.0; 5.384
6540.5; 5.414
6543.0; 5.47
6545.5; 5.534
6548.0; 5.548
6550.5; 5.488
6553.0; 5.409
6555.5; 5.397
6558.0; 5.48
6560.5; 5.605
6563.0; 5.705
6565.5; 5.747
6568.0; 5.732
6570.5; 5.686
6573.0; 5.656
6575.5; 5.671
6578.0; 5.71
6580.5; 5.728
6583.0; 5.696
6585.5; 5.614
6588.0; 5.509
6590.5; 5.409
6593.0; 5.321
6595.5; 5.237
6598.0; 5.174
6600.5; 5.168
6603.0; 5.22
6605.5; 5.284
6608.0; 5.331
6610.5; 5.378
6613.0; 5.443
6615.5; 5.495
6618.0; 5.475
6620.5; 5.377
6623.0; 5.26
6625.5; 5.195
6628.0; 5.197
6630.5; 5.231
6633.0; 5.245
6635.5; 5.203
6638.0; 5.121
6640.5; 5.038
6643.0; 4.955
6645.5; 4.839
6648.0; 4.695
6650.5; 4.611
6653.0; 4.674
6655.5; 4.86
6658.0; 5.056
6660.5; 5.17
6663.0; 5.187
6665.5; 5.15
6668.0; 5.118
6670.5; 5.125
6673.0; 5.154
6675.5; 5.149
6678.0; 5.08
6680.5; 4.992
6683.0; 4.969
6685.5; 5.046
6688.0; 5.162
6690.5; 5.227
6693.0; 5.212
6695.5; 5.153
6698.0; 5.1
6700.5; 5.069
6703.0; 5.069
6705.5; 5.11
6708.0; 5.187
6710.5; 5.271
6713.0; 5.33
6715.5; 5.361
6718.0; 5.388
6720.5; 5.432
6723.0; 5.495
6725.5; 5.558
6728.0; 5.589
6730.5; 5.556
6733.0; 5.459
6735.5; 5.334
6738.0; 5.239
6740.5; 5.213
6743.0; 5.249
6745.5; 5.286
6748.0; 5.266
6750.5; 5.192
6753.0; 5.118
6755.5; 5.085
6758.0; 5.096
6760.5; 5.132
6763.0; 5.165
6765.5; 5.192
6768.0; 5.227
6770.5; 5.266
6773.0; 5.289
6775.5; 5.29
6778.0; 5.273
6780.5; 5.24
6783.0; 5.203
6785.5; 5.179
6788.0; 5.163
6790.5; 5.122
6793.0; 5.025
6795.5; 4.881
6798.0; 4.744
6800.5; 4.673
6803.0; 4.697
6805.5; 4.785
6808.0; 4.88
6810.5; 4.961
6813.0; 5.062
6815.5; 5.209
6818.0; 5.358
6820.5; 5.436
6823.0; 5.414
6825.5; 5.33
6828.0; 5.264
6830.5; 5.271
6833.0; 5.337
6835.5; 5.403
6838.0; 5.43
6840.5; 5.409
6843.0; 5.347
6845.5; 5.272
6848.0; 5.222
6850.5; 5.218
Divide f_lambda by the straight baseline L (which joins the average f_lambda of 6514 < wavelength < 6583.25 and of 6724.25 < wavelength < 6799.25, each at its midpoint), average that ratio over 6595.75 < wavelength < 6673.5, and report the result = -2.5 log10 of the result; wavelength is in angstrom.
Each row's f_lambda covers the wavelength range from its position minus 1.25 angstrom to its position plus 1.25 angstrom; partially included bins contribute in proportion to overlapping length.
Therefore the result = 0.05 mag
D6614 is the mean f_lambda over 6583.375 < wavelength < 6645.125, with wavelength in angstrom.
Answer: 5.29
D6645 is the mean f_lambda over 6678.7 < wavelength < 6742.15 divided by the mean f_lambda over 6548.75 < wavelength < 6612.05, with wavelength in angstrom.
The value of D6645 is 0.96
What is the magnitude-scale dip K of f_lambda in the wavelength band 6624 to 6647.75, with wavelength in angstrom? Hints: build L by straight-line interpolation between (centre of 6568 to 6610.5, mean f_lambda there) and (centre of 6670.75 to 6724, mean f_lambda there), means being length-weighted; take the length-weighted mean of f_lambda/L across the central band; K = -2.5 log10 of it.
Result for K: 0.05 mag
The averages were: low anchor 5.47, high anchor 5.19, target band 5.1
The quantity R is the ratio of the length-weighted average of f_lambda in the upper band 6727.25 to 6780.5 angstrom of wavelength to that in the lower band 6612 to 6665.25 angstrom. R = 1.03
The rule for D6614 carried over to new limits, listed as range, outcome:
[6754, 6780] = 5.2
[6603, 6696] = 5.13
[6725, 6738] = 5.47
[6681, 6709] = 5.11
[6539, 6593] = 5.57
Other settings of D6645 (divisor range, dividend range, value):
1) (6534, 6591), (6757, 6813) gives 0.91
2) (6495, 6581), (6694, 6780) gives 0.96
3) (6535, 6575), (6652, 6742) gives 0.94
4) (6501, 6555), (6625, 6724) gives 0.94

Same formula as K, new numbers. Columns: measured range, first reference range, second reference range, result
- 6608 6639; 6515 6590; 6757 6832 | 0.02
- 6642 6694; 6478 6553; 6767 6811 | 0.03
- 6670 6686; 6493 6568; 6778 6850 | 0.05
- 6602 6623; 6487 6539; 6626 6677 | -0.05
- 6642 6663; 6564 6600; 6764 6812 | 0.11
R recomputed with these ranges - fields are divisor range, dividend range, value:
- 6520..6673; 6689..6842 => 0.98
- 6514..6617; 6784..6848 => 0.94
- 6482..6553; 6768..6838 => 0.96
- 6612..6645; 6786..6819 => 0.95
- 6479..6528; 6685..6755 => 0.99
